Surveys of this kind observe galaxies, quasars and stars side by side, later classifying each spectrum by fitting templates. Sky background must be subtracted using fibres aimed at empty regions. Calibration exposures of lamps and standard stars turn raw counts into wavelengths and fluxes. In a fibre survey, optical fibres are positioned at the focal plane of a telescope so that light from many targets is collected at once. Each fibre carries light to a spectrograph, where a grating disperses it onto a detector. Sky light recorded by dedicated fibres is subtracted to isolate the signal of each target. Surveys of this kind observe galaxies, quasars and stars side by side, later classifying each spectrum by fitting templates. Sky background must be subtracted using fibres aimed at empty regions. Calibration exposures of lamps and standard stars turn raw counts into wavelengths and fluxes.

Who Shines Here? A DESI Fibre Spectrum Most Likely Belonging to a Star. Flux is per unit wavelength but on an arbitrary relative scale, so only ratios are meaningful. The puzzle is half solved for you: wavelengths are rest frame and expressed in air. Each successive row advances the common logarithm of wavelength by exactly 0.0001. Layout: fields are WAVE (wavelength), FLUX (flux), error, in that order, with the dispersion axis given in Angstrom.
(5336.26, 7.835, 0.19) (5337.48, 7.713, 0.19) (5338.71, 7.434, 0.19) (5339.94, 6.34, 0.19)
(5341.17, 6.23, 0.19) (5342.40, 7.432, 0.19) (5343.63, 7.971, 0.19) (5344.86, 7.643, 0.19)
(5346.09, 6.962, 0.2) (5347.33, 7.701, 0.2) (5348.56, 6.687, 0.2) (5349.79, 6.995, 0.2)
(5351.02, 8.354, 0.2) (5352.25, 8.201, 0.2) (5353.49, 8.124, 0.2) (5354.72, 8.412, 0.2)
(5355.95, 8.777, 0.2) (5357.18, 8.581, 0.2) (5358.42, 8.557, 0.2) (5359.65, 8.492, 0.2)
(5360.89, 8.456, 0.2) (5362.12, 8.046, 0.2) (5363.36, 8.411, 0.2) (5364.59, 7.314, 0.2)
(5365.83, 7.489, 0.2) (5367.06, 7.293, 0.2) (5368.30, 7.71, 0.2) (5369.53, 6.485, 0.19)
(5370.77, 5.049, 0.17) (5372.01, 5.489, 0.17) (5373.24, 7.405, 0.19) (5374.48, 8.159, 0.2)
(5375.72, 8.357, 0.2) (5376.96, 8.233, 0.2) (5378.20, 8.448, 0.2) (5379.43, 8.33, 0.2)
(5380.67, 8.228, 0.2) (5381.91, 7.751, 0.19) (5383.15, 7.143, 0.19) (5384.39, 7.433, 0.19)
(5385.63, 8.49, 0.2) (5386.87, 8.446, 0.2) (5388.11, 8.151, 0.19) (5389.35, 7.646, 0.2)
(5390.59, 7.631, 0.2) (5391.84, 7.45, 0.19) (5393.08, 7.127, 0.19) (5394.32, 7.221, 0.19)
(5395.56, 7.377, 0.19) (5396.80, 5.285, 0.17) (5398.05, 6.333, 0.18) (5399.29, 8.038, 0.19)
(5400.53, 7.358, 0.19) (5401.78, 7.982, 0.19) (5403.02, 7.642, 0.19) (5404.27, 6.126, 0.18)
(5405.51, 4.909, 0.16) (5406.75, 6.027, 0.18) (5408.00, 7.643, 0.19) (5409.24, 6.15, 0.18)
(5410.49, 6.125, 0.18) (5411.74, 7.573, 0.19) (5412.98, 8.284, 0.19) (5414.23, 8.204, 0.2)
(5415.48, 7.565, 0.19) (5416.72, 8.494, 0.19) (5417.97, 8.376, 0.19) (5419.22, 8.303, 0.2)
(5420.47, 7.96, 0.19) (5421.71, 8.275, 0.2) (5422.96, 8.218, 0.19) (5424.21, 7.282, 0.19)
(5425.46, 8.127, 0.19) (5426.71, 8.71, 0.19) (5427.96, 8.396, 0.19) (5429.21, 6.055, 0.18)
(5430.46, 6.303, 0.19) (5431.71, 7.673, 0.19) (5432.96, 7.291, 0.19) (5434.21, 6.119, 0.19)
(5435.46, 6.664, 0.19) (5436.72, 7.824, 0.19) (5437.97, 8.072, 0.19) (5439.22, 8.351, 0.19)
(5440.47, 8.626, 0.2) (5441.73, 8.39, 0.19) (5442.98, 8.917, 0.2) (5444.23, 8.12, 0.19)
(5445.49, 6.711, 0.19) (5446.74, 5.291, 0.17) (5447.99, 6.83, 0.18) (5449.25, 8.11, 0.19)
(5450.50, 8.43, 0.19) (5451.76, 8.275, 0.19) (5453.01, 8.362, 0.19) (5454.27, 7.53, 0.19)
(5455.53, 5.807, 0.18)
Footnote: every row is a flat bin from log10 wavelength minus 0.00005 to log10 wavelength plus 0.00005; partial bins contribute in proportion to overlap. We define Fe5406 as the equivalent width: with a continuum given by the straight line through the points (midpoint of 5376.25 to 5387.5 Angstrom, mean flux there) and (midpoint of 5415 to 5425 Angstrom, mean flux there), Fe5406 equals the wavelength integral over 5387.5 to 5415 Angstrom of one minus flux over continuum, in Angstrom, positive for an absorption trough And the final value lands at 3.3 Angstrom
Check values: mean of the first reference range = 8.06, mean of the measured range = 7.1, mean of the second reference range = 8.07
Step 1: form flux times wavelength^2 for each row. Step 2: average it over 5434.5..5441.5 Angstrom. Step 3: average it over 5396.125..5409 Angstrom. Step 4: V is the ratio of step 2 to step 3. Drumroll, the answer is 1.18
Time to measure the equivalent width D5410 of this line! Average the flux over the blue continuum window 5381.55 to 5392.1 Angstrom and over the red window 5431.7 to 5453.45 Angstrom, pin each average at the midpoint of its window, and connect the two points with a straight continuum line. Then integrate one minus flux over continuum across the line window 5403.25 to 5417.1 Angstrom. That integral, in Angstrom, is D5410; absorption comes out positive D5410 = 1.3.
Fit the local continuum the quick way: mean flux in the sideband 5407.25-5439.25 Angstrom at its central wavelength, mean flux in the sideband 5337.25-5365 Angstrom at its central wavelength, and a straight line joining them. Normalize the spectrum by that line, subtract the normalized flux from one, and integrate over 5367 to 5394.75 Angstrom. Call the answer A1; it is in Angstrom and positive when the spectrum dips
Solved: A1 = 0.5 Angstrom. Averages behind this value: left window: 7.78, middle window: 7.56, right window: 7.6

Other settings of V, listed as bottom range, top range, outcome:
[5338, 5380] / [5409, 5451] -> 1.03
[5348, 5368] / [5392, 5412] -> 0.86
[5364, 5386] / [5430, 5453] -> 1.04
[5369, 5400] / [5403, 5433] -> 1.01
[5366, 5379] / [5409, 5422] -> 1.09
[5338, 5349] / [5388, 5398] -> 1.01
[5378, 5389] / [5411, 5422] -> 1.02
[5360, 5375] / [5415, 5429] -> 1.13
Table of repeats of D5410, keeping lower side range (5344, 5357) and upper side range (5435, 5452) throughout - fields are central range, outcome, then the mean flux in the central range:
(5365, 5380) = 0.84 Angstrom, 7.37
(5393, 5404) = 0.94 Angstrom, 7.12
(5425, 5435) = 0.58 Angstrom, 7.31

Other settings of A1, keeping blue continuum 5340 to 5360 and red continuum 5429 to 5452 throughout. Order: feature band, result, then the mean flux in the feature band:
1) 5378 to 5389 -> -0.5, 8.03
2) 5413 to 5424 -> -0.9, 8.15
